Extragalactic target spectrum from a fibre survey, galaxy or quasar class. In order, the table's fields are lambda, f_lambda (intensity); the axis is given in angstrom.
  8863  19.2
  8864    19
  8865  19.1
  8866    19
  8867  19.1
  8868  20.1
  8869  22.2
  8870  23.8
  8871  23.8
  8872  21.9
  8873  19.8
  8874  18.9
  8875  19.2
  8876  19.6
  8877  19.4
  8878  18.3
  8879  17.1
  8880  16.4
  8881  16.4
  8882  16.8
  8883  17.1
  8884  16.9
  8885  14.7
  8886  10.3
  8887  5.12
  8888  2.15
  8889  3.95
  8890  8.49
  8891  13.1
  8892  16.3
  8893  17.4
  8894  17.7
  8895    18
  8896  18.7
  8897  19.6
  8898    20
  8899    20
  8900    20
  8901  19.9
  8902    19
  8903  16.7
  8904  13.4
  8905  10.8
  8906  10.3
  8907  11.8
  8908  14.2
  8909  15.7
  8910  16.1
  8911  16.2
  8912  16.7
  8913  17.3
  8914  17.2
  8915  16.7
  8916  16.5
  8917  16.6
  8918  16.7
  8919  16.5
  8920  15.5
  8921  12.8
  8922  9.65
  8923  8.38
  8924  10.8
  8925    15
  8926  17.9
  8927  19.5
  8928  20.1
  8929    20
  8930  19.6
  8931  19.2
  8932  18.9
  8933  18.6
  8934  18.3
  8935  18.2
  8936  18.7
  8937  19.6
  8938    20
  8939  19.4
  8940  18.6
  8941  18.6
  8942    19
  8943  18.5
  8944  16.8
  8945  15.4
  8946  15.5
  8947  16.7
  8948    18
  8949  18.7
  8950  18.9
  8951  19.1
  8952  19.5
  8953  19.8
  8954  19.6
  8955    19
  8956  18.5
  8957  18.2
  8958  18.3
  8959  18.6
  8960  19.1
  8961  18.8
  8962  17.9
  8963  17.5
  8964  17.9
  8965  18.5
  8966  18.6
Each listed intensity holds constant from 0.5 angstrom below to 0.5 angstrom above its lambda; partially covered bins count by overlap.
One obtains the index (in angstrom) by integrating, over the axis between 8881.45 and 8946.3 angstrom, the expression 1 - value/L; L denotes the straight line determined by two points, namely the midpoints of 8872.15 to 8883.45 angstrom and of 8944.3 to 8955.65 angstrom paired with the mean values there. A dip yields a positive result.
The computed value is 8.0 angstrom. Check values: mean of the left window 18.2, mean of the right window 18.2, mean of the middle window 16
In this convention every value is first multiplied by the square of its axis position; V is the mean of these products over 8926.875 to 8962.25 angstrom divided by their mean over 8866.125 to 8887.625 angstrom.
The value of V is 1.1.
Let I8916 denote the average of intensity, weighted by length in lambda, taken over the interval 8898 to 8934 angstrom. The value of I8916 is 16.2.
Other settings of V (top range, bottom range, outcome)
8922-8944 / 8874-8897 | 1.20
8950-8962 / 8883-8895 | 1.60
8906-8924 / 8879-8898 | 1.05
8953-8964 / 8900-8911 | 1.25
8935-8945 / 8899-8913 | 1.20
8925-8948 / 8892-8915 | 1.11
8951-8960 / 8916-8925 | 1.40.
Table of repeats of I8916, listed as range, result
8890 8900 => 17.5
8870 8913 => 16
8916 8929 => 15.2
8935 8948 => 18.1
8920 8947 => 17.2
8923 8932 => 17.3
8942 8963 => 18.2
